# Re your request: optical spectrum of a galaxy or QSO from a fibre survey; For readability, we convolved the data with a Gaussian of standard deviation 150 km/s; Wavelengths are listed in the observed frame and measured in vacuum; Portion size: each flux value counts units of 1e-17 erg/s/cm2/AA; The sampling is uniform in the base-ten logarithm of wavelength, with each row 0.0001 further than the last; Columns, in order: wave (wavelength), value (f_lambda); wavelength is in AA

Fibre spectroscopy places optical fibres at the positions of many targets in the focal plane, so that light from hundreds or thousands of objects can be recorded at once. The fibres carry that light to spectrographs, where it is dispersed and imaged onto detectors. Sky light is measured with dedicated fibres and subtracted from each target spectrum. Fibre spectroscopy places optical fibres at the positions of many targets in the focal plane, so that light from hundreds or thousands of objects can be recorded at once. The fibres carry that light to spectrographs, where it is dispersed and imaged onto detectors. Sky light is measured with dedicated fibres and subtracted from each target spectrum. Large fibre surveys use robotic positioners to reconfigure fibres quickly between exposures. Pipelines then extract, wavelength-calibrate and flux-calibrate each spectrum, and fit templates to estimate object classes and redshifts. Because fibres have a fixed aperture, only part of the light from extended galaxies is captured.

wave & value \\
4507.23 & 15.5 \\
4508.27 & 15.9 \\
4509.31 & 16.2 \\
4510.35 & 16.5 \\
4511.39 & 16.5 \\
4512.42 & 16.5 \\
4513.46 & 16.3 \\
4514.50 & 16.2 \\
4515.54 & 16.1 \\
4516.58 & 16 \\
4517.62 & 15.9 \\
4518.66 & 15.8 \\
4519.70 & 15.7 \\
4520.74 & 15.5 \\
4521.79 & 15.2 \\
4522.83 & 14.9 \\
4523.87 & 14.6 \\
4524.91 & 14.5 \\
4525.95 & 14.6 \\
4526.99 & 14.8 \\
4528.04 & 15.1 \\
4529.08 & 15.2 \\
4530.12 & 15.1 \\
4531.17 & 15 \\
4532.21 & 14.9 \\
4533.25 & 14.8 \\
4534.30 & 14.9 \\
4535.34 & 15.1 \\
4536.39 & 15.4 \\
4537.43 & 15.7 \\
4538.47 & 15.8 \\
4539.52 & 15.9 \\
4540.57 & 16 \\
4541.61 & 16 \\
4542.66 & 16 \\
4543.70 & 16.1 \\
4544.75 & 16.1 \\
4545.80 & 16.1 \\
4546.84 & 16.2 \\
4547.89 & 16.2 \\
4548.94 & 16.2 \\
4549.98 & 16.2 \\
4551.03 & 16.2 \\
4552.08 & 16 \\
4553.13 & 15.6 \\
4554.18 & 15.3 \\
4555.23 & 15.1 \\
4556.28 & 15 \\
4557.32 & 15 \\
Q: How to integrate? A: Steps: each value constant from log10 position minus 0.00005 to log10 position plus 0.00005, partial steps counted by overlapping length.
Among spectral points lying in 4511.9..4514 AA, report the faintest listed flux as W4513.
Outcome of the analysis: 16.3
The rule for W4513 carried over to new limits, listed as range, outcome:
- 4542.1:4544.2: 16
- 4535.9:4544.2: 15.4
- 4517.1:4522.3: 15.2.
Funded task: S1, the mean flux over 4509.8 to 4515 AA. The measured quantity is 16.4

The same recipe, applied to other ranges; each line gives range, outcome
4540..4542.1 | 16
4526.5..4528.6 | 14.9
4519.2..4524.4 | 15.2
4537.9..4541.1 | 15.9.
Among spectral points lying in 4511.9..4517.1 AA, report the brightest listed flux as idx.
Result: 16.5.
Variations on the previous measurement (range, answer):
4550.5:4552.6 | 16.2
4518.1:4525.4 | 15.8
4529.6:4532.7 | 15.1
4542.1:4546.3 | 16.1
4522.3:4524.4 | 14.9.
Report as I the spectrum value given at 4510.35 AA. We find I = 16.5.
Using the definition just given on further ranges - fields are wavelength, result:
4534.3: 14.9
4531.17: 15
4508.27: 15.9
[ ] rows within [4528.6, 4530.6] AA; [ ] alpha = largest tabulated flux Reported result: 15.2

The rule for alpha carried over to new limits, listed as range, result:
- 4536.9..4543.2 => 16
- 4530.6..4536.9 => 15.4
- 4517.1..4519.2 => 15.9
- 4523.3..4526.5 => 14.6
